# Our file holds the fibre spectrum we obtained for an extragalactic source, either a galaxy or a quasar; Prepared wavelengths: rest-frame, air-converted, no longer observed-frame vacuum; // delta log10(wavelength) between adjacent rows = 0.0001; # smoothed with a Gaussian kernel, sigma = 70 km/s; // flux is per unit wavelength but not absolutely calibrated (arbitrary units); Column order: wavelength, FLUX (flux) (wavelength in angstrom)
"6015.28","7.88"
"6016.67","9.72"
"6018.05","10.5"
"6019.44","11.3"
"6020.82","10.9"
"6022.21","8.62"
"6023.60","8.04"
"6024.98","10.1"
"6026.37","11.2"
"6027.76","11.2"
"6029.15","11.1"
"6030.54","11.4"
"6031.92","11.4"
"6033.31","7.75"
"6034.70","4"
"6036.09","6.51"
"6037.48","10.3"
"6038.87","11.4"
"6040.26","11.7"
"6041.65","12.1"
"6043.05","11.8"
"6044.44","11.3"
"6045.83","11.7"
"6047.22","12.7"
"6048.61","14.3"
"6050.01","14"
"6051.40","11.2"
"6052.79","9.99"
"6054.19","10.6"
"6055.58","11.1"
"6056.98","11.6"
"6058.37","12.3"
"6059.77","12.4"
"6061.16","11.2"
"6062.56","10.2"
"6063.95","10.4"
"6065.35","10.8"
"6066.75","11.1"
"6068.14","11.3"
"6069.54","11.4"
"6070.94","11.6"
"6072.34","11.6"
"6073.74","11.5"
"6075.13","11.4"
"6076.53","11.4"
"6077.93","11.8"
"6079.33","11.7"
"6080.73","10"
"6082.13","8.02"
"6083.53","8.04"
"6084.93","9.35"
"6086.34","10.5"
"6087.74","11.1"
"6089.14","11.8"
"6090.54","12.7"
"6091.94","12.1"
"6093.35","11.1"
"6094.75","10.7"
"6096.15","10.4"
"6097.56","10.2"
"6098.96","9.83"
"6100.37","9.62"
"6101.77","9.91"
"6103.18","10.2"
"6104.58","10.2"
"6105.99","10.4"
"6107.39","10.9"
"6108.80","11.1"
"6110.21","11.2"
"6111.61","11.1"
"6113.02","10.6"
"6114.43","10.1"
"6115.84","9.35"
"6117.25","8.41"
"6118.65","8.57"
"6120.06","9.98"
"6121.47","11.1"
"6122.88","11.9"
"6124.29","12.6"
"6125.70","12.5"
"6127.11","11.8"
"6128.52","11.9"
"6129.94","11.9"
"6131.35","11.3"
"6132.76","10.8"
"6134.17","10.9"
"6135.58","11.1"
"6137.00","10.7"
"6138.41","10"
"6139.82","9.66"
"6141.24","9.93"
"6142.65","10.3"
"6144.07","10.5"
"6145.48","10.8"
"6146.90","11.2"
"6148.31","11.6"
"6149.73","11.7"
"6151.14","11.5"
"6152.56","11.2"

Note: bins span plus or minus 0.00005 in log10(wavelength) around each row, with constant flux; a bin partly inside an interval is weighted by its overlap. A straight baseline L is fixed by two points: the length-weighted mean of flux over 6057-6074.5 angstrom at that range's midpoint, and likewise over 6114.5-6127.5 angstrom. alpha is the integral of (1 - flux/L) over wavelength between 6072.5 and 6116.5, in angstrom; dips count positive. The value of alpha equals 1.5 angstrom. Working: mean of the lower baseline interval 11.3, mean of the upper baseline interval 10.6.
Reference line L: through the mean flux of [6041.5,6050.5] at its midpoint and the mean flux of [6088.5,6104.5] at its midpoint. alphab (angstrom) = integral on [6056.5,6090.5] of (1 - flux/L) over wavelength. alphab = 1.8 angstrom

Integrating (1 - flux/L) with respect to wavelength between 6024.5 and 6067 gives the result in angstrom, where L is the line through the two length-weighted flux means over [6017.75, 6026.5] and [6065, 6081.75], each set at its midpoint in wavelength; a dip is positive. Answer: -1.4 angstrom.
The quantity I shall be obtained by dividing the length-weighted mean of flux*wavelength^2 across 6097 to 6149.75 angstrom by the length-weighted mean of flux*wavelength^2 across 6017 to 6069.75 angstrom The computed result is 1.01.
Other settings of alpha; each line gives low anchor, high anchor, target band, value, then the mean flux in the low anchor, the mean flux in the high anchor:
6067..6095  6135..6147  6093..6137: -0.2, 11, 10.4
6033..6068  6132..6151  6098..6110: 0.6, 10.9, 10.7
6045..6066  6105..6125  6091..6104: 0.4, 11.6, 10.5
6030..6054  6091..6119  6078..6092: 0.0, 10.8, 10.3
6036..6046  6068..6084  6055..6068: -0.4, 11.1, 10.8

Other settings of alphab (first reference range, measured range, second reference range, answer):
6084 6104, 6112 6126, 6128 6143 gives 0.3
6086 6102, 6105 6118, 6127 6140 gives 0.7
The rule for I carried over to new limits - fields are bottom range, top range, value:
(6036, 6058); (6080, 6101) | 0.91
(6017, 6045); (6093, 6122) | 1.04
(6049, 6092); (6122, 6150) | 1.02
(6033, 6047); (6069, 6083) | 1.11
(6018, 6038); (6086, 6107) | 1.14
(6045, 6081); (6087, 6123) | 0.93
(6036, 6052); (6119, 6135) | 1.00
